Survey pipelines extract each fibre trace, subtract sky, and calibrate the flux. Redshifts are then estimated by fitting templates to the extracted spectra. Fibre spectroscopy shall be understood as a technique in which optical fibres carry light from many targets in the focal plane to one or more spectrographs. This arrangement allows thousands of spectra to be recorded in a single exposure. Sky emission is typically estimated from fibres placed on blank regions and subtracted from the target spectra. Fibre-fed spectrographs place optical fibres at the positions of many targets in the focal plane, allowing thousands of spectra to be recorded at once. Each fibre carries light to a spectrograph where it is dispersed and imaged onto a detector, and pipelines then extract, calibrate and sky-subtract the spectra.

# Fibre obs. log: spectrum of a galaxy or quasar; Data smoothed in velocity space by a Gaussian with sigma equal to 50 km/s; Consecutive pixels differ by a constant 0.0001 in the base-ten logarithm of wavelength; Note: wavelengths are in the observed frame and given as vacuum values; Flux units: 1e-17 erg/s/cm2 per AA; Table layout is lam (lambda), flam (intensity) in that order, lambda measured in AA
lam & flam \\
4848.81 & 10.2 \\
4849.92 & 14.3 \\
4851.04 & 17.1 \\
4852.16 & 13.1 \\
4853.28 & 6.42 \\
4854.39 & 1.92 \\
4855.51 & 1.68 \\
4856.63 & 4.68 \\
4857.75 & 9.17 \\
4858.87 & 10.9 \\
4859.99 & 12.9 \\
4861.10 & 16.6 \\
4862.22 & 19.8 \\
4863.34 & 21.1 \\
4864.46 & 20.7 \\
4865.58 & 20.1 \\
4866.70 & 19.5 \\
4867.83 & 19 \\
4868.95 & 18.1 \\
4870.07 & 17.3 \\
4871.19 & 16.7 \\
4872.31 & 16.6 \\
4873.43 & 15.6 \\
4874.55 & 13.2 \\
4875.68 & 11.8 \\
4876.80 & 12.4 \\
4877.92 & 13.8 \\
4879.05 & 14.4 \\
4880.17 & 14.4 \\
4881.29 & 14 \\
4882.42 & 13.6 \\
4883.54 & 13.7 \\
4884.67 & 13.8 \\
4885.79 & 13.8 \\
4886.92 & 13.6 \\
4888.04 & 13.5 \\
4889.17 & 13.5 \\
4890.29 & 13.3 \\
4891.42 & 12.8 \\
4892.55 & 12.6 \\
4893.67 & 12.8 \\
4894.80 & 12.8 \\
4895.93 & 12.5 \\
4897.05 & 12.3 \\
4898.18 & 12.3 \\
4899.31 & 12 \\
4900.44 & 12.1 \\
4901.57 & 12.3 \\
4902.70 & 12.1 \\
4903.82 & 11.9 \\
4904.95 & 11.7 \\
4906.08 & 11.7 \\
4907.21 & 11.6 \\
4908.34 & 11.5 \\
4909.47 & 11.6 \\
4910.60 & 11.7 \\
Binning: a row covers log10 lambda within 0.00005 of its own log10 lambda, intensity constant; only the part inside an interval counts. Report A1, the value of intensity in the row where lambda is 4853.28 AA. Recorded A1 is 6.42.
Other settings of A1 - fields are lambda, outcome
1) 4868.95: 18.1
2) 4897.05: 12.3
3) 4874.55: 13.2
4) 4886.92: 13.6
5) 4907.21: 11.6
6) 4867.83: 19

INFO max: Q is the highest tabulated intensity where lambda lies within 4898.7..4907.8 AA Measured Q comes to 12.3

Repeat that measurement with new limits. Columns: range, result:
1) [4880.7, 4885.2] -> 14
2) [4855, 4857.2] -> 4.68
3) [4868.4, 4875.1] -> 18.1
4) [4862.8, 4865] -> 21.1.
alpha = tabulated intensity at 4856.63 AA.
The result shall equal 4.68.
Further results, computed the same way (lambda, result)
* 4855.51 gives 1.68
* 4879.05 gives 14.4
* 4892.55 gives 12.6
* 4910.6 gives 11.7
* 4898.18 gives 12.3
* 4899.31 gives 12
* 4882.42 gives 13.6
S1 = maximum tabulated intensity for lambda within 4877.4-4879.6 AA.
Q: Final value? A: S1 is 14.4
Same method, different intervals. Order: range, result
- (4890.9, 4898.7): 12.8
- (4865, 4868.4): 20.1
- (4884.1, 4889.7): 13.8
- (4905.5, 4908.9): 11.7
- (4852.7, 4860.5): 12.9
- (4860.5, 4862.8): 19.8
